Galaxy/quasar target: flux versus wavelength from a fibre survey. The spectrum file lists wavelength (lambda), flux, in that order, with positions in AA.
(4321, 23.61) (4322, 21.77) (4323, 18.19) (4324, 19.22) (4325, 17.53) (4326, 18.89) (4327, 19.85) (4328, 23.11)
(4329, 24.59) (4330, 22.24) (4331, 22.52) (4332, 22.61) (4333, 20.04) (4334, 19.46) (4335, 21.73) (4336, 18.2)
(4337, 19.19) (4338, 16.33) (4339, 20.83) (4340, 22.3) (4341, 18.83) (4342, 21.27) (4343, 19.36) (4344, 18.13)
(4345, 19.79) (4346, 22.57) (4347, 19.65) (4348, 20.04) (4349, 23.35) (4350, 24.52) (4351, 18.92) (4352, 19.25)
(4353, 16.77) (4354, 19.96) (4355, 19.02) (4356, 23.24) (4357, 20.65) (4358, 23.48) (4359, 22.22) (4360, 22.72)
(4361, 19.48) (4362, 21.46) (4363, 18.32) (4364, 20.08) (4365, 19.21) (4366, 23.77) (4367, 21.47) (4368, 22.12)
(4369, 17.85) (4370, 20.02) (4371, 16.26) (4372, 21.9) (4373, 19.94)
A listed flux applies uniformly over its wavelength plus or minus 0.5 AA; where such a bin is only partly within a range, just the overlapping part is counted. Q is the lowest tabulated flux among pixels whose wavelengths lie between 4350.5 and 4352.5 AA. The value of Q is 18.92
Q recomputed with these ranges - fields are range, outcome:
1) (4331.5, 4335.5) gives 19.46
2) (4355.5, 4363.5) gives 18.32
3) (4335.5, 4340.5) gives 16.33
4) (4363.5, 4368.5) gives 19.21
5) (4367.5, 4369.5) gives 17.85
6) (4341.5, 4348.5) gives 18.13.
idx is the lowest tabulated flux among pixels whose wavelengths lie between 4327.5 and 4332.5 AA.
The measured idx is 22.24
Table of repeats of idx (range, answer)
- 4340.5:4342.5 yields 18.83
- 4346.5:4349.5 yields 19.65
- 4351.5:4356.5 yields 16.77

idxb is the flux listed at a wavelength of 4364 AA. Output 20.08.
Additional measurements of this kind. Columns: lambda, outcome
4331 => 22.52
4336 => 18.2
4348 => 20.04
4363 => 18.32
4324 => 19.22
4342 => 21.27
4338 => 16.33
